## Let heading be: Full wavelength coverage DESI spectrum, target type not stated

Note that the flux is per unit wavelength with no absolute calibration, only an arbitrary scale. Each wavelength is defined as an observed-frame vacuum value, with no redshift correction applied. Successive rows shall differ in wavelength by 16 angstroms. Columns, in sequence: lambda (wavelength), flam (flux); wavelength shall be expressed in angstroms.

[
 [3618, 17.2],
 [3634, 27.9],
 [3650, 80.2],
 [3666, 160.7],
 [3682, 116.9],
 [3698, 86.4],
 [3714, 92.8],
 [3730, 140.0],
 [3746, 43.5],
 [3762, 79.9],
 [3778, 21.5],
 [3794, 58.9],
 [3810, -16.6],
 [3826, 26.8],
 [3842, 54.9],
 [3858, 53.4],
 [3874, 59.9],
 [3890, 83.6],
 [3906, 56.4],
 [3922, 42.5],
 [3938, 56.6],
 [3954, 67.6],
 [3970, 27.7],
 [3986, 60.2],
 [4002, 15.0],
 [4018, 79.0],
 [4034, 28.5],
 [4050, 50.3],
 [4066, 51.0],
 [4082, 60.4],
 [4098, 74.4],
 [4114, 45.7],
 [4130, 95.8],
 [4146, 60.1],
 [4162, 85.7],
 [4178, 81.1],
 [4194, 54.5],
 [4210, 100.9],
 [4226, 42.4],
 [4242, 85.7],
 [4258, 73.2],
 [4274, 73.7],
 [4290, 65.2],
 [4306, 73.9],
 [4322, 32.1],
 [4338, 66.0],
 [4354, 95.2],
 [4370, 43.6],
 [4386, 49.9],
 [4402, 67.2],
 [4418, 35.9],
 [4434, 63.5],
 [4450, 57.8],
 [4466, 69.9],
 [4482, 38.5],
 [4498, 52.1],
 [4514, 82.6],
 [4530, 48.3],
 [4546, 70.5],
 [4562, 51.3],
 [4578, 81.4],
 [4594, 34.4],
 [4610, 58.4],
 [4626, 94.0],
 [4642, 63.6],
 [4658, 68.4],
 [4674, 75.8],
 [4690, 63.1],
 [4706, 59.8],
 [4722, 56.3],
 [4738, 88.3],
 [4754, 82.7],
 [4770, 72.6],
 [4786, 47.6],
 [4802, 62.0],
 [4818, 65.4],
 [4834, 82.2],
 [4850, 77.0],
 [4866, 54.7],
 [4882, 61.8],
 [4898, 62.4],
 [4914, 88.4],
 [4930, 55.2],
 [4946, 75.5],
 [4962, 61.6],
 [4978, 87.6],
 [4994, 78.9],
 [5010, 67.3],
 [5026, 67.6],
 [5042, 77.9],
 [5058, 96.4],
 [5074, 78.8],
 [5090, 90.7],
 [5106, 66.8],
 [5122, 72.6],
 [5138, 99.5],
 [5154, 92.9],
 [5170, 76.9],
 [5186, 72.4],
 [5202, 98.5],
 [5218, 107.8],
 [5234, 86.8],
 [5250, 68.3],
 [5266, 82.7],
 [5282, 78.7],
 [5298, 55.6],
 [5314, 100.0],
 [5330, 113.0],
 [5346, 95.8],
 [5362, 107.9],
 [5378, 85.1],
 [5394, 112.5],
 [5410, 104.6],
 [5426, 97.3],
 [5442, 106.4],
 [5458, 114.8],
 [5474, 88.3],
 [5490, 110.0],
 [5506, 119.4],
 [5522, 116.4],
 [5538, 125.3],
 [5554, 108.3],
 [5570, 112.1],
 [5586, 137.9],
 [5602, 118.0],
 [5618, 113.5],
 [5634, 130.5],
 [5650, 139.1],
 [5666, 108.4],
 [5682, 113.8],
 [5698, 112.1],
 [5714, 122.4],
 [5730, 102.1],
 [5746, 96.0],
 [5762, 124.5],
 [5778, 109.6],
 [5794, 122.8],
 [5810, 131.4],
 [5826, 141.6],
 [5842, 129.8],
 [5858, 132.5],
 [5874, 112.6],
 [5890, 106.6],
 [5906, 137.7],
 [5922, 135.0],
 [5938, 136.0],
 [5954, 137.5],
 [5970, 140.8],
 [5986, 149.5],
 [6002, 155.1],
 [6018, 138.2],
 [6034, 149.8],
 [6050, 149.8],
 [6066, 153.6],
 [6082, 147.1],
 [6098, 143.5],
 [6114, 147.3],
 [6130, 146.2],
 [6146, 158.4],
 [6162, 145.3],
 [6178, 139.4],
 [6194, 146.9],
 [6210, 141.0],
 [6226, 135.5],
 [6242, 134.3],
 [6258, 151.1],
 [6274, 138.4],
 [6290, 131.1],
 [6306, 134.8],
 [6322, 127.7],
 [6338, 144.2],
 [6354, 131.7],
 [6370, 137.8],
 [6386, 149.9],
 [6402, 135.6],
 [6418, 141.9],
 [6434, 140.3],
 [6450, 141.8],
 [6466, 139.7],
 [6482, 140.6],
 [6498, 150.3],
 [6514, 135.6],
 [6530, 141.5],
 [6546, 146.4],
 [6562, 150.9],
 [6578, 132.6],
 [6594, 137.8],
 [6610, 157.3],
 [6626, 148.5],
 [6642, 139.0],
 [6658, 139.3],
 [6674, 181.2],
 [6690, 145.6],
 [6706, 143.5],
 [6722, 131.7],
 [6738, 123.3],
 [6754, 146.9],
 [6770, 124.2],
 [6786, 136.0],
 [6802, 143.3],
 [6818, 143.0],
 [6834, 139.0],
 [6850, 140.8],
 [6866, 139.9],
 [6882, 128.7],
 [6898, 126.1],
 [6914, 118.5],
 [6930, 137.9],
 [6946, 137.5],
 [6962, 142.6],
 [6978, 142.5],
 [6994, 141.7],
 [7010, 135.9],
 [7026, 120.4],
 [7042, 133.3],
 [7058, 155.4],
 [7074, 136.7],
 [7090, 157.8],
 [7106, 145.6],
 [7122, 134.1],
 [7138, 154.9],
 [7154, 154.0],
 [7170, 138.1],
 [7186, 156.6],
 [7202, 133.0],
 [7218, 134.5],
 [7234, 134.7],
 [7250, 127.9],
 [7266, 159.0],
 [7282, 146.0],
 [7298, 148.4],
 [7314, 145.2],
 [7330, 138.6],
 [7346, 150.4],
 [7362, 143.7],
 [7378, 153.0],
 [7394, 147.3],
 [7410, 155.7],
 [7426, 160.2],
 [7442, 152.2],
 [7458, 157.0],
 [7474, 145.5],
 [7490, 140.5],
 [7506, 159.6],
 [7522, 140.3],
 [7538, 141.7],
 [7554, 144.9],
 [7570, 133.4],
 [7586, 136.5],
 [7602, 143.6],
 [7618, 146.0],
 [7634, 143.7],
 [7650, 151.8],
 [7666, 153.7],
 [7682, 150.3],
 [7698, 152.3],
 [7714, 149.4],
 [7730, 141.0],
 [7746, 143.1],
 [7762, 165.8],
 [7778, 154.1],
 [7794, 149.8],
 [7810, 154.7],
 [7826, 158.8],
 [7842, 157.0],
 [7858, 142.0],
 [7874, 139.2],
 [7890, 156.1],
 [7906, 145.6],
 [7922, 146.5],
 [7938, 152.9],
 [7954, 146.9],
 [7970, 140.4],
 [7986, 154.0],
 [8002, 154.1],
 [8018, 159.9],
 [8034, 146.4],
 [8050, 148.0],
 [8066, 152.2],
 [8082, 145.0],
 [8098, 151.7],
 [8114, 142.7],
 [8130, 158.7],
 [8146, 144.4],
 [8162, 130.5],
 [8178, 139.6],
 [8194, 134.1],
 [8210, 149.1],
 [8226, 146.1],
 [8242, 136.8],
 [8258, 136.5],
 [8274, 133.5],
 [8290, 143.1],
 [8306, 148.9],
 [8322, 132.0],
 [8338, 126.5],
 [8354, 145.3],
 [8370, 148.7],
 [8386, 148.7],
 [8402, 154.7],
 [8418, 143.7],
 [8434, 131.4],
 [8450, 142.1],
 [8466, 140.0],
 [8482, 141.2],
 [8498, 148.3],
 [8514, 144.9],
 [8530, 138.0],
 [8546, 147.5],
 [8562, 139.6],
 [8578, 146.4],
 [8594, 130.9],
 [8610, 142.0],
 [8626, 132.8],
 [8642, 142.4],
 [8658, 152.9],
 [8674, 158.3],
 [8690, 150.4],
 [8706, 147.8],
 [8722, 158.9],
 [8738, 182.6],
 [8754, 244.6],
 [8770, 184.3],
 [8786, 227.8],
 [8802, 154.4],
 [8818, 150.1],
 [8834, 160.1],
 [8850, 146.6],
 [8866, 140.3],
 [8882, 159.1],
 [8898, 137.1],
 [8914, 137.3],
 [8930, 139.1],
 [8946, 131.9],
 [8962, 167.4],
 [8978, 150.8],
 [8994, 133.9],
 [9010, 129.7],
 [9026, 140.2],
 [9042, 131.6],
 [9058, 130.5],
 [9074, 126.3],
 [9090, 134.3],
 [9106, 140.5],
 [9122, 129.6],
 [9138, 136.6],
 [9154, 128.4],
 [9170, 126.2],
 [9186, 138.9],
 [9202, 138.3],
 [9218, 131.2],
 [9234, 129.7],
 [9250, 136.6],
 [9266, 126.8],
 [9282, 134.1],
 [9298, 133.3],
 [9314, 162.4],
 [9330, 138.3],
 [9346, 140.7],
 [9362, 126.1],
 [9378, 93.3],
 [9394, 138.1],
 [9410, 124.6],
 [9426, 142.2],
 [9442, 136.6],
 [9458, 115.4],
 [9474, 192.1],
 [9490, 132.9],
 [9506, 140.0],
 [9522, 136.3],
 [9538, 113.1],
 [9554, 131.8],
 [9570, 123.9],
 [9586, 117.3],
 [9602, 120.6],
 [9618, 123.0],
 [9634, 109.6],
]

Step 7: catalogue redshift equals 0.334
